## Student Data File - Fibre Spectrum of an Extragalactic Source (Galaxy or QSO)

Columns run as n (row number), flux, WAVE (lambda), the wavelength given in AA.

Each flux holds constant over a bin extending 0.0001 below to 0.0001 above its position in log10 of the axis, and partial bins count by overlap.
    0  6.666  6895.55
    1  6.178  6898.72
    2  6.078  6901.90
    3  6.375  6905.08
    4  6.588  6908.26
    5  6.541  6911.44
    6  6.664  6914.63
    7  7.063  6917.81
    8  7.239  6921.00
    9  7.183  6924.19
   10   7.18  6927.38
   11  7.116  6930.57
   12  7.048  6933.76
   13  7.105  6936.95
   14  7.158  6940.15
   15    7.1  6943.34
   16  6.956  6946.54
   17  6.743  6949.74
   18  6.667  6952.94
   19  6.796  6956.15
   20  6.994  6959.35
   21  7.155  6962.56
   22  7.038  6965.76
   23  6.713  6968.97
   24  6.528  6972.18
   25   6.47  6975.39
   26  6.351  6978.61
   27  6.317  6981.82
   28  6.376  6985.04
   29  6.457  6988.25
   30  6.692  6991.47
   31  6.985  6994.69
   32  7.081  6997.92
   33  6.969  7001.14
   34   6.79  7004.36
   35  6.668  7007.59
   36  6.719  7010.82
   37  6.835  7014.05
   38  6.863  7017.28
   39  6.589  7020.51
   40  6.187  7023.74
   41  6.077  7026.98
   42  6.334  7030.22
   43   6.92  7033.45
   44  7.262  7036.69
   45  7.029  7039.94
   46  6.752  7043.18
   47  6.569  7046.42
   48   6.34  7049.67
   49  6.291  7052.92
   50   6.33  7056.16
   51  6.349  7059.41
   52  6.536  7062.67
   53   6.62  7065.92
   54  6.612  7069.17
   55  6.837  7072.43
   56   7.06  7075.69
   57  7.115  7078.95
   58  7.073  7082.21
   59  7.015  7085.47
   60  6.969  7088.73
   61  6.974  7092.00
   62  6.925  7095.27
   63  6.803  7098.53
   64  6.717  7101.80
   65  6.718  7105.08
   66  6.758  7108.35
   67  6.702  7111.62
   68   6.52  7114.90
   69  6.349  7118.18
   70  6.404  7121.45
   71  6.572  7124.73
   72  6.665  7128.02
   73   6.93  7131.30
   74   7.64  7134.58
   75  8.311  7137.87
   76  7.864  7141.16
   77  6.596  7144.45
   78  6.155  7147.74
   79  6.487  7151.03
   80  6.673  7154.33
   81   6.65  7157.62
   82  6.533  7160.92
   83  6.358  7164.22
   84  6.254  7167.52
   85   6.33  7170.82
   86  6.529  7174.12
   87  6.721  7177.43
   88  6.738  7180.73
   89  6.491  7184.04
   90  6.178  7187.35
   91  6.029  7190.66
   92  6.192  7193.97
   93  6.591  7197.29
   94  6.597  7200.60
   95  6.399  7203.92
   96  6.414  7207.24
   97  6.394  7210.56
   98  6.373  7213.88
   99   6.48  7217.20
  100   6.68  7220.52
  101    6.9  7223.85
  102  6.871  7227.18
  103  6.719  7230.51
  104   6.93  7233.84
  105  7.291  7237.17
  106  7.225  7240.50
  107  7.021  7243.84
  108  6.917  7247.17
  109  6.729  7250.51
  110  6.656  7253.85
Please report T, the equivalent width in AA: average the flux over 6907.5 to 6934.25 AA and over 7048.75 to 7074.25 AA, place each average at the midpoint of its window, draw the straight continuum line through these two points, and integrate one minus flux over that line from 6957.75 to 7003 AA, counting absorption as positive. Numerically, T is 0.3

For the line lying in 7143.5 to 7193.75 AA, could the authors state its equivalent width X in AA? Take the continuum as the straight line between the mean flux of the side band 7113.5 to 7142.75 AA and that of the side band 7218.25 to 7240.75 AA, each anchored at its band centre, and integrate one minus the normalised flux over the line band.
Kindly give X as 3.9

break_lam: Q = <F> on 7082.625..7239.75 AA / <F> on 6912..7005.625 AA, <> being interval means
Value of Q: 0.98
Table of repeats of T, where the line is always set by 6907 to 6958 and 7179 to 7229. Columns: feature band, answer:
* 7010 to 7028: 0.7 AA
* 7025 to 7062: 1.1 AA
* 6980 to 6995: 0.7 AA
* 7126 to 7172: -1.6 AA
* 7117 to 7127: 0.3 AA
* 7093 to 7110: -0.3 AA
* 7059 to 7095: -0.8 AA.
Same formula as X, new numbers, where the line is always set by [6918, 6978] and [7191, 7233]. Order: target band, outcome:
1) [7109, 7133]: 0.3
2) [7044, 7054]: 0.5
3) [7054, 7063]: 0.5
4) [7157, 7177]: 0.5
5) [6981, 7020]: 0.7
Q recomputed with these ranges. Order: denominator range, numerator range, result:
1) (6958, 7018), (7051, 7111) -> 1.00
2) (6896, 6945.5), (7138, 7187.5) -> 0.97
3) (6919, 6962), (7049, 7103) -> 0.96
